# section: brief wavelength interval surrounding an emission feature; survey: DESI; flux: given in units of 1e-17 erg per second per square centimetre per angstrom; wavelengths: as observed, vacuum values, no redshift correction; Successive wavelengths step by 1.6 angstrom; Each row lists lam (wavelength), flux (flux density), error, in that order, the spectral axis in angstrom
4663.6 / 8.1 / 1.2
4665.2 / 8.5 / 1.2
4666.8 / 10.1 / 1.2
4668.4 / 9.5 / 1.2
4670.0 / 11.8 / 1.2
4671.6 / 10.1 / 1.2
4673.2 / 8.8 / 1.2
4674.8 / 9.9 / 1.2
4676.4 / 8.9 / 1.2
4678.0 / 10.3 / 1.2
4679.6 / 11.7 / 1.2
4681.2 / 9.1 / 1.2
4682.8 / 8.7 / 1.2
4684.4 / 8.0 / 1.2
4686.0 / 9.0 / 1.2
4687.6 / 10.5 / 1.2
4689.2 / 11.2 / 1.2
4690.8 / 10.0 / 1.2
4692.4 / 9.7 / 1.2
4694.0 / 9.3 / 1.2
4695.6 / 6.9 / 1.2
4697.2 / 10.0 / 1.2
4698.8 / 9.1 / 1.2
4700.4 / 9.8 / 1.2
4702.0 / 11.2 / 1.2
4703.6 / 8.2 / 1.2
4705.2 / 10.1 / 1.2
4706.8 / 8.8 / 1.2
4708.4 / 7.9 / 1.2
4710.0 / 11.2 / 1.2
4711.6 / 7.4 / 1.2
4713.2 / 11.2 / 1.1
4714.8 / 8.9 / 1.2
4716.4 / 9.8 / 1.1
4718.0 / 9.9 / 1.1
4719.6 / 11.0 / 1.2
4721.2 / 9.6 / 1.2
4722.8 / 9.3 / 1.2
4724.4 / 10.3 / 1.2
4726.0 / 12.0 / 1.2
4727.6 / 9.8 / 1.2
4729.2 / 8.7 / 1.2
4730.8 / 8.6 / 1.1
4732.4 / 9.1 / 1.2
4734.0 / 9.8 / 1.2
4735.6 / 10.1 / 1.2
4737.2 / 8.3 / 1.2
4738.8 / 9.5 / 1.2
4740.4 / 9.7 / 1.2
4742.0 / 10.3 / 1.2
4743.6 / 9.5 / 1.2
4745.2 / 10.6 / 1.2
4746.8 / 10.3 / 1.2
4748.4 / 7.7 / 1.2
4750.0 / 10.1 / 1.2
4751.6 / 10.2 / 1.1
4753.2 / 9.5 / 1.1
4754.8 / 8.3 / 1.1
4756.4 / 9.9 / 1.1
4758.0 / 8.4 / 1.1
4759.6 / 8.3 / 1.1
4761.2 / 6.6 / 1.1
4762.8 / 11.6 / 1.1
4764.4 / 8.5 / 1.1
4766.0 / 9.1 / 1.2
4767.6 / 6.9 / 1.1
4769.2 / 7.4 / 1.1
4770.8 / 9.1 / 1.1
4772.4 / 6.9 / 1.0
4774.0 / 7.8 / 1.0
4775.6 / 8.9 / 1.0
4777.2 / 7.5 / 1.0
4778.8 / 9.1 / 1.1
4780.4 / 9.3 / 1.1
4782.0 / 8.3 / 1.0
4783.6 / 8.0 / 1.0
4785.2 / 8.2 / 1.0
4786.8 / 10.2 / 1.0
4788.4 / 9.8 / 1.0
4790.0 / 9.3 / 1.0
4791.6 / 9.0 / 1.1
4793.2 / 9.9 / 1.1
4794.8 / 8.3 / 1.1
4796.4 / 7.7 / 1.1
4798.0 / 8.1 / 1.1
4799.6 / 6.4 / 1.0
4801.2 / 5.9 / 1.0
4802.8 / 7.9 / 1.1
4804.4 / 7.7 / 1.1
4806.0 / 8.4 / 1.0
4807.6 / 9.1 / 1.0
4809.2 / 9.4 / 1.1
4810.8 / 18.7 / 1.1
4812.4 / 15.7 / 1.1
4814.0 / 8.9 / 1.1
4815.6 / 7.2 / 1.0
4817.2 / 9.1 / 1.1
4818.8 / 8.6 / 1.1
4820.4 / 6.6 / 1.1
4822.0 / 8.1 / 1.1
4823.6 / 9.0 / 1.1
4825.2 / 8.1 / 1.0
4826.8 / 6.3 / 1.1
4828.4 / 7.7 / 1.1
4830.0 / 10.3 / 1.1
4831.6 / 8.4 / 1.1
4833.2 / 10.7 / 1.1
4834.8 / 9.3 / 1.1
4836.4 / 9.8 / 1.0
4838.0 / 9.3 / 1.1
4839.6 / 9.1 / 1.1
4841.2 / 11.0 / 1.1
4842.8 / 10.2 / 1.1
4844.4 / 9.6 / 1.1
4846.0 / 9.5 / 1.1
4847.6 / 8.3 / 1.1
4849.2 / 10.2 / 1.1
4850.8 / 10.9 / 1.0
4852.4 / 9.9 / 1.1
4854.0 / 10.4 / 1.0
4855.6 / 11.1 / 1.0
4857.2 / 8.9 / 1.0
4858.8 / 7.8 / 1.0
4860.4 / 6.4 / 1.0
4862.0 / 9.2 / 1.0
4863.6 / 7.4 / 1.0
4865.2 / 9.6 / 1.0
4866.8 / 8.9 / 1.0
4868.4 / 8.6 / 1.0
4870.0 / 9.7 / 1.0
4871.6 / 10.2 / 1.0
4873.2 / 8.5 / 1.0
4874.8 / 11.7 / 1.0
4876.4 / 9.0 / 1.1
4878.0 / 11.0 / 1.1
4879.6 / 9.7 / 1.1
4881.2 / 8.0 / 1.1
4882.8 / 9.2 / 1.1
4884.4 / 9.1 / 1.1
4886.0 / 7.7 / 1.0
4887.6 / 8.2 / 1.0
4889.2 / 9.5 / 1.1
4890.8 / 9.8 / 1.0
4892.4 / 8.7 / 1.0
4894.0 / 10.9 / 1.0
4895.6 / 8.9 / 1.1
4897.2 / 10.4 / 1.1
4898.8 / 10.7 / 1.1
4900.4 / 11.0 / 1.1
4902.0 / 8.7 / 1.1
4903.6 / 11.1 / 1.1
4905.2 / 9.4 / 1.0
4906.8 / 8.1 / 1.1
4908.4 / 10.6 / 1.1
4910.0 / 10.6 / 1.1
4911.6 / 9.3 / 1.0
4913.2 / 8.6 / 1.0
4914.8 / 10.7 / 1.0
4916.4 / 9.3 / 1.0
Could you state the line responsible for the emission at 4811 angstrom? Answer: H-gamma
